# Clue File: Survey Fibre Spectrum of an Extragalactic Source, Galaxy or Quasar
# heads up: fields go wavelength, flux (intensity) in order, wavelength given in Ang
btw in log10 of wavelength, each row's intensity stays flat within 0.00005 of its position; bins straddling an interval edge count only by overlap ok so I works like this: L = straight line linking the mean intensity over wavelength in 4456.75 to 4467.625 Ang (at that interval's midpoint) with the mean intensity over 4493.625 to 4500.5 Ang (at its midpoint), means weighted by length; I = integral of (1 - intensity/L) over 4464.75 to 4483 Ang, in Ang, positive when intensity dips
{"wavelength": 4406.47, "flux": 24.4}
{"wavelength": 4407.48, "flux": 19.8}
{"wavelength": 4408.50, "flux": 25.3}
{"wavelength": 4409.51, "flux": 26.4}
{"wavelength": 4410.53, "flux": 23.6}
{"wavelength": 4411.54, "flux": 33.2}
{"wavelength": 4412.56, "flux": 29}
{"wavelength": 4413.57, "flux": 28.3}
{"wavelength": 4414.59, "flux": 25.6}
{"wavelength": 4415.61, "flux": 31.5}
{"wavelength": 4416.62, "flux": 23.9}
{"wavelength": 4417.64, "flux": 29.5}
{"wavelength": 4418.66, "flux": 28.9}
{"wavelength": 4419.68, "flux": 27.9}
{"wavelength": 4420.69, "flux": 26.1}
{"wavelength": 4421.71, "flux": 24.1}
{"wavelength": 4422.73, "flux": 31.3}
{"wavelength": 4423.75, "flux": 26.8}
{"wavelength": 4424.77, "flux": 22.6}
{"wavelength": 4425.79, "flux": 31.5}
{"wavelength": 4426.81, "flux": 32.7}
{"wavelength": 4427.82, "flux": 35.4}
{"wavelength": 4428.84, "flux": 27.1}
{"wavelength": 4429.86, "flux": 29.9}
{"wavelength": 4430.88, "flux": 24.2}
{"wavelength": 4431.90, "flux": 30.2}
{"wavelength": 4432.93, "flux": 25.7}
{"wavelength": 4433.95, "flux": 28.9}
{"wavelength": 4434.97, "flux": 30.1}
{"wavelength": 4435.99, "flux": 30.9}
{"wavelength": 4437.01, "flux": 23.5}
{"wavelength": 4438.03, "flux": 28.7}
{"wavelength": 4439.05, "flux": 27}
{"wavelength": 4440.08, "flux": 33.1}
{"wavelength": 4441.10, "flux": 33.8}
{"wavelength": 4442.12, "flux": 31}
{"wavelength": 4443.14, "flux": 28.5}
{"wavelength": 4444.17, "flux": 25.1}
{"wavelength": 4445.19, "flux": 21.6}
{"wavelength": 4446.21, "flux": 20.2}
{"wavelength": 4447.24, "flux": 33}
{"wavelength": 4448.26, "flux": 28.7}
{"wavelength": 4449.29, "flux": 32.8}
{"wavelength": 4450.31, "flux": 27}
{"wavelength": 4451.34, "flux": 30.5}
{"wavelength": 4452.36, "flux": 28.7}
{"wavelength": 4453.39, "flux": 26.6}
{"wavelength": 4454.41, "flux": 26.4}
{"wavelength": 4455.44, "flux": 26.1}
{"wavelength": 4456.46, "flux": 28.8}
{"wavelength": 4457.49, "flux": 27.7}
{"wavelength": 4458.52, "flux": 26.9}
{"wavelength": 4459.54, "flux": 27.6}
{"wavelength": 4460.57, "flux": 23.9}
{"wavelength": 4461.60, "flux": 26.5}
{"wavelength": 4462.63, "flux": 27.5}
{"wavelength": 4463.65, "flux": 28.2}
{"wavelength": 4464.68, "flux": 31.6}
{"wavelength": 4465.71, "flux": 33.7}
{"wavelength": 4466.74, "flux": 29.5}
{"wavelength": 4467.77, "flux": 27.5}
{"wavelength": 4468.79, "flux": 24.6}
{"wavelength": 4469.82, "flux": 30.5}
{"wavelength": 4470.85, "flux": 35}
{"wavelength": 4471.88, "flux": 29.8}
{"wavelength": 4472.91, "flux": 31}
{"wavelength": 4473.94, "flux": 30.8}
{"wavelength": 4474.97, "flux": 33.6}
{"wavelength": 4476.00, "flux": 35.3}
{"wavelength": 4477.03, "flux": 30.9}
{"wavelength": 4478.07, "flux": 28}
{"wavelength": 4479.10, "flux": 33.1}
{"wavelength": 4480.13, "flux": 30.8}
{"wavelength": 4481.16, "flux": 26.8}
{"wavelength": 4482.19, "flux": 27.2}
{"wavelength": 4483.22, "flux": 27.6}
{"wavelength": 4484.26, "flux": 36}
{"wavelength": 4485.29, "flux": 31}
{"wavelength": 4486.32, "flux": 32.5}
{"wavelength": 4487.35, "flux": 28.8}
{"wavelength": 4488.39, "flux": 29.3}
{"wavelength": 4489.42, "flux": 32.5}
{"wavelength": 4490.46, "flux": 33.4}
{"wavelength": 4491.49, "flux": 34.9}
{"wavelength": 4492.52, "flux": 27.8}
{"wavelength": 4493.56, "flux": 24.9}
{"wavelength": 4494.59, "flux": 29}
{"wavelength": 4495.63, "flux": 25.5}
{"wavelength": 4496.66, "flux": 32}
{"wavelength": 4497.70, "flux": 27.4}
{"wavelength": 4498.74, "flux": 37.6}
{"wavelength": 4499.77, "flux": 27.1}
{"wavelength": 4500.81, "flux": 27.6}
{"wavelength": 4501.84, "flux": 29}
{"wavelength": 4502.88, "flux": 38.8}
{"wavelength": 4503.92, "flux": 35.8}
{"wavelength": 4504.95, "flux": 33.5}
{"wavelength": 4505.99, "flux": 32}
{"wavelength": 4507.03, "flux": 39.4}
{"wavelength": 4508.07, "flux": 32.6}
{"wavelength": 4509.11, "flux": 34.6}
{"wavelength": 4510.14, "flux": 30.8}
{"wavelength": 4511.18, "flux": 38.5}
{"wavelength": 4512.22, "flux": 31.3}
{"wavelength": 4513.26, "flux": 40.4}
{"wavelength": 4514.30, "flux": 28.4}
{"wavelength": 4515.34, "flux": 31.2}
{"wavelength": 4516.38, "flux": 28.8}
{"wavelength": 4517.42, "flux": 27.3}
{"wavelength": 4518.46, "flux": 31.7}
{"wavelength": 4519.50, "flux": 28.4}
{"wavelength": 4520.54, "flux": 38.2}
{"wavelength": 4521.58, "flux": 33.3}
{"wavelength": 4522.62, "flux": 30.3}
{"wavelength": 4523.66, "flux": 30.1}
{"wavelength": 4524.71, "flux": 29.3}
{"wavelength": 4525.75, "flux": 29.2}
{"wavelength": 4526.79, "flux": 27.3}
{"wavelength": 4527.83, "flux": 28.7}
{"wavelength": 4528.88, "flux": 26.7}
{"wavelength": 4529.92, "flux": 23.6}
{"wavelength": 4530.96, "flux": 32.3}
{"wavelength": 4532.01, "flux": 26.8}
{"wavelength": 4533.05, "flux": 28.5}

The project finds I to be -1.2 Ang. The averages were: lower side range 28.3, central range 30.5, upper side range 29.4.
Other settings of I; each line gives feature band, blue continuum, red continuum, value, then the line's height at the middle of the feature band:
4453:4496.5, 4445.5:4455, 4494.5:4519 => 0.4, 29.8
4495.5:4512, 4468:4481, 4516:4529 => -1.3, 30.4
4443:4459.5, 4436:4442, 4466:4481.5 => 1.4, 29.9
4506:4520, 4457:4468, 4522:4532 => -2.0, 28.5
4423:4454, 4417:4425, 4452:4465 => -1.4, 27.3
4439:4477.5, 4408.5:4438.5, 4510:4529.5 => 0.2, 29.2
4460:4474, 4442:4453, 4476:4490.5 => 0.1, 29.3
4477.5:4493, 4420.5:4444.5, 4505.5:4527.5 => 0.1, 30.8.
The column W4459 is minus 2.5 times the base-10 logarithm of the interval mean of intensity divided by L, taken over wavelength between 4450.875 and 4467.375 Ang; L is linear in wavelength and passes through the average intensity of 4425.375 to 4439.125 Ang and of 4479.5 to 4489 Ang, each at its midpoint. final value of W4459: 0.05 mag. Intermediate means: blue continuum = 29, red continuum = 30.1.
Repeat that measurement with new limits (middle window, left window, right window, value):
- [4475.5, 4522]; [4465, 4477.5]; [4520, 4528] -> -0.021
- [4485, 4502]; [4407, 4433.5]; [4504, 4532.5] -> 0.014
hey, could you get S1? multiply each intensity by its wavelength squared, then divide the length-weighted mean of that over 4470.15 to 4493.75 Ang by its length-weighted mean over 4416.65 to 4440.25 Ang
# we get 1.12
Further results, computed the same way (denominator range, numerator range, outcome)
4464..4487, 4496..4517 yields 1.08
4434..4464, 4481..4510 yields 1.14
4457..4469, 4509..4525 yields 1.17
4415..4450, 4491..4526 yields 1.15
